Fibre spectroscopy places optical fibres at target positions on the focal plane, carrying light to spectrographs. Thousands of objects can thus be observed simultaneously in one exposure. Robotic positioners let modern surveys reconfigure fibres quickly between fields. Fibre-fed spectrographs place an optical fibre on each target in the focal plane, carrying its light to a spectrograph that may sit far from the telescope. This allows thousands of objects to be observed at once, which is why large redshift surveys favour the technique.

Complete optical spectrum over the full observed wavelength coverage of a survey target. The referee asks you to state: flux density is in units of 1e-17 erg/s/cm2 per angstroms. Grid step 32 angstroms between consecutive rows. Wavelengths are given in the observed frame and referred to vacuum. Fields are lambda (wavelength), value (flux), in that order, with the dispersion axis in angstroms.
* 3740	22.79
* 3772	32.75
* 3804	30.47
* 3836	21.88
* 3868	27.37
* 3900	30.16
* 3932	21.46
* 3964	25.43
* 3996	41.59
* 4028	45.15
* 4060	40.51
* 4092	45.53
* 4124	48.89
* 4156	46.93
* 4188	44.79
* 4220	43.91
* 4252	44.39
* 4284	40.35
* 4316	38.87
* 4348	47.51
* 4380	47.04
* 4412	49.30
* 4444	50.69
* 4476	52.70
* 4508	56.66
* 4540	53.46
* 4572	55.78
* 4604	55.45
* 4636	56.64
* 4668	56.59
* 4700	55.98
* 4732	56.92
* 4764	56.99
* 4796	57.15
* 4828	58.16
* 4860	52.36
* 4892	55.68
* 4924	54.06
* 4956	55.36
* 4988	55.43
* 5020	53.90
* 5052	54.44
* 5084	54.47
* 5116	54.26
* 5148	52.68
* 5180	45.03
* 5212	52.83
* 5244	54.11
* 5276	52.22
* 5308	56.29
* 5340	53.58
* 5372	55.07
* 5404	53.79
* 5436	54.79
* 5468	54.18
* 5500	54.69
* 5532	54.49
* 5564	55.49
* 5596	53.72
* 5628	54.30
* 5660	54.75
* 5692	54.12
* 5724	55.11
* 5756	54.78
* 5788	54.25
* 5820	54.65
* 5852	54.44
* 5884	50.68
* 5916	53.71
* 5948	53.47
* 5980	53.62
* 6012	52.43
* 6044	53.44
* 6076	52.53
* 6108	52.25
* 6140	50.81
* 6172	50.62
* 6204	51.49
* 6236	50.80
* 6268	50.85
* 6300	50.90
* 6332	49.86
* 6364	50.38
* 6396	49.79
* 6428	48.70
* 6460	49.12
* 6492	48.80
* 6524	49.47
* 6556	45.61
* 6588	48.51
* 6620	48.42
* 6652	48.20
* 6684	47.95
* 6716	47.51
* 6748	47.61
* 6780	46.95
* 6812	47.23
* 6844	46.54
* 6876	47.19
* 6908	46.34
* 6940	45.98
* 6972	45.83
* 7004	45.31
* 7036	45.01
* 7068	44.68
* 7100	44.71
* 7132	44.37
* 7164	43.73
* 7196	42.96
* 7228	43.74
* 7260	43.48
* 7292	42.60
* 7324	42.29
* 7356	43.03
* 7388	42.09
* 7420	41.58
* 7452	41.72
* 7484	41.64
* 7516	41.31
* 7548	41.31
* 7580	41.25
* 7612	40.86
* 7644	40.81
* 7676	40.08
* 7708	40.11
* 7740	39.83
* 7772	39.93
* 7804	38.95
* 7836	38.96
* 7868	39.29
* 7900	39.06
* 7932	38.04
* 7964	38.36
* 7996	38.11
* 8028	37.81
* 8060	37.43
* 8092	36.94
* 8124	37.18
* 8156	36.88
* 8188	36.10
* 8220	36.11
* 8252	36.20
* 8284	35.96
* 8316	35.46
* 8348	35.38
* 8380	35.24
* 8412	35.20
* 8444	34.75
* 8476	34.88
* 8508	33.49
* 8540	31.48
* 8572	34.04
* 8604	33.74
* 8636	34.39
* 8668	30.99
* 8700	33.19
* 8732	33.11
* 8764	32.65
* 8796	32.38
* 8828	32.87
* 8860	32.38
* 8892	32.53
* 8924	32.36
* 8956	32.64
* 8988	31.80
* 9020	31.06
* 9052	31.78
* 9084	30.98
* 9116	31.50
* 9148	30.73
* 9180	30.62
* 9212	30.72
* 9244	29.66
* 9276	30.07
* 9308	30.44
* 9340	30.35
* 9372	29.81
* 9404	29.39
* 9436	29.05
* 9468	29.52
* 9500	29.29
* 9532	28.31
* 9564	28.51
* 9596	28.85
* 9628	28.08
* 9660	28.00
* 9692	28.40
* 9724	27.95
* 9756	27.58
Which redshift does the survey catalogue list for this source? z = 0.000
